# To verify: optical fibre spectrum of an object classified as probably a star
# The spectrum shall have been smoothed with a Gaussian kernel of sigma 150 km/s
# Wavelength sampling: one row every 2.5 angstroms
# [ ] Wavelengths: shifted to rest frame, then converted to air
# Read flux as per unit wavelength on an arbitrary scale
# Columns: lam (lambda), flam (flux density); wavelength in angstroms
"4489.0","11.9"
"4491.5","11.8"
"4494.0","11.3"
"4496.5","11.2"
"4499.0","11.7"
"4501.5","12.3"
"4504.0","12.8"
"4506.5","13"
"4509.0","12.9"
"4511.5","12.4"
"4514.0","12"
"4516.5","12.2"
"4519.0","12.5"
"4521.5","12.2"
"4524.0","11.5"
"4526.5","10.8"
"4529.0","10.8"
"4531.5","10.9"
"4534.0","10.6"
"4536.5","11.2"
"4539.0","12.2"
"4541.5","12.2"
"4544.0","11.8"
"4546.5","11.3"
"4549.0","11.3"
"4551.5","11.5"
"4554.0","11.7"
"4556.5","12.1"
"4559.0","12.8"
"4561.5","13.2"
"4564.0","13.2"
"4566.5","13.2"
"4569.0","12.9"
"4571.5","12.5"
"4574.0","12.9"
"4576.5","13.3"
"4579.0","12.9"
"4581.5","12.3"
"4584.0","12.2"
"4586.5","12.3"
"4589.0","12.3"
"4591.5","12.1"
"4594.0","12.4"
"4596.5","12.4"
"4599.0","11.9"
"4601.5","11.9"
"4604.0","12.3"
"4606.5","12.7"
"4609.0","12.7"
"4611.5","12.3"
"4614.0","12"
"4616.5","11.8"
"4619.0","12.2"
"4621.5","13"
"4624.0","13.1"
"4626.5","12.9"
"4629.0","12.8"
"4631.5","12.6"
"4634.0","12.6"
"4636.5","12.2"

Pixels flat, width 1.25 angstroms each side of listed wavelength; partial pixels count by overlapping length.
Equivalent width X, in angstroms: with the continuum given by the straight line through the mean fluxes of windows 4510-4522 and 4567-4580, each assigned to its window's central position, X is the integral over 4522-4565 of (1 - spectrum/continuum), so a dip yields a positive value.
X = 3.0 angstroms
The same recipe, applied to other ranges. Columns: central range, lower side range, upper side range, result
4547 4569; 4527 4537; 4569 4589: -0.98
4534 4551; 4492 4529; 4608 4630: 0.81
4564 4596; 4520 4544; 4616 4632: -1.50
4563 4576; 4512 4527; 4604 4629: -0.75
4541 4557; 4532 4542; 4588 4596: -0.04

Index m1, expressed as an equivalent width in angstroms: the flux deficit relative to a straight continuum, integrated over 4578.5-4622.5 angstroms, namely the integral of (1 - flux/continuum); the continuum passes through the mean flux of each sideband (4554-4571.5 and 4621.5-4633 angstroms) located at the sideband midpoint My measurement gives 1.81 angstroms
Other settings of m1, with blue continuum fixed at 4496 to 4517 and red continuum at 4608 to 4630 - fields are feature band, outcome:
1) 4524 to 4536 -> 1.44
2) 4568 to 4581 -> -0.44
